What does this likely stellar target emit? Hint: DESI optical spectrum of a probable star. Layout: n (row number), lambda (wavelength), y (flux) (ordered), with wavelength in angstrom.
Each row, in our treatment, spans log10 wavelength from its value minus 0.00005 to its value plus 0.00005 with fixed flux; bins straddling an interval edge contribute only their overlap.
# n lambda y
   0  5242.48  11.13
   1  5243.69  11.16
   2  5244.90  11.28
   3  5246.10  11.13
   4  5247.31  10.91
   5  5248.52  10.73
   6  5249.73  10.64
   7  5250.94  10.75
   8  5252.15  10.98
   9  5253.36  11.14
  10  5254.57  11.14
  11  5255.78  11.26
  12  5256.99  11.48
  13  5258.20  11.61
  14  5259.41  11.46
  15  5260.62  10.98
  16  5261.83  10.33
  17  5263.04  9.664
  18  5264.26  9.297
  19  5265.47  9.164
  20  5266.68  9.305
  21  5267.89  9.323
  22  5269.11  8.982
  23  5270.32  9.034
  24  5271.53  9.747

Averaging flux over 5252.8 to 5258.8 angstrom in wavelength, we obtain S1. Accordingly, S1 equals 11.3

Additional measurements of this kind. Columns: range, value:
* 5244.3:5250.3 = 10.9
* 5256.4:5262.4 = 11.2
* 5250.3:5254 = 10.9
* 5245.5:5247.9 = 11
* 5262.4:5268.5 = 9.35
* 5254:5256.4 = 11.2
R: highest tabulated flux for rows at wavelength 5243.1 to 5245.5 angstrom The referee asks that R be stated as 11.28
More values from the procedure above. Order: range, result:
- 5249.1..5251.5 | 10.75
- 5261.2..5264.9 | 10.33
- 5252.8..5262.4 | 11.61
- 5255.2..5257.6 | 11.48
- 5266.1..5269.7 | 9.323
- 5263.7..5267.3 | 9.305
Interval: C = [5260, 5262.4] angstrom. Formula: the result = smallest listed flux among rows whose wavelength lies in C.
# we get 10.33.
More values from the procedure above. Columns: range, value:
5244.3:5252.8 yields 10.64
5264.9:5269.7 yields 8.982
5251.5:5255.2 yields 10.98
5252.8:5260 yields 11.14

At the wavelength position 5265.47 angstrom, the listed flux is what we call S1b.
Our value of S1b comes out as 9.164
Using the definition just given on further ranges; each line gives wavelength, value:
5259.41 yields 11.46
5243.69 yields 11.16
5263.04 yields 9.664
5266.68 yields 9.305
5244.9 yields 11.28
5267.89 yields 9.323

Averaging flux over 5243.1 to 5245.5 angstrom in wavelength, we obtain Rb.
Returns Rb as 11.2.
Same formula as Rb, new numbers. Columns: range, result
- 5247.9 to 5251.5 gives 10.7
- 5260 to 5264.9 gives 10.1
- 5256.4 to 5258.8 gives 11.5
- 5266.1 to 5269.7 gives 9.19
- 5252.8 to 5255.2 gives 11.1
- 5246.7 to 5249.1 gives 10.8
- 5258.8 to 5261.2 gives 11.2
